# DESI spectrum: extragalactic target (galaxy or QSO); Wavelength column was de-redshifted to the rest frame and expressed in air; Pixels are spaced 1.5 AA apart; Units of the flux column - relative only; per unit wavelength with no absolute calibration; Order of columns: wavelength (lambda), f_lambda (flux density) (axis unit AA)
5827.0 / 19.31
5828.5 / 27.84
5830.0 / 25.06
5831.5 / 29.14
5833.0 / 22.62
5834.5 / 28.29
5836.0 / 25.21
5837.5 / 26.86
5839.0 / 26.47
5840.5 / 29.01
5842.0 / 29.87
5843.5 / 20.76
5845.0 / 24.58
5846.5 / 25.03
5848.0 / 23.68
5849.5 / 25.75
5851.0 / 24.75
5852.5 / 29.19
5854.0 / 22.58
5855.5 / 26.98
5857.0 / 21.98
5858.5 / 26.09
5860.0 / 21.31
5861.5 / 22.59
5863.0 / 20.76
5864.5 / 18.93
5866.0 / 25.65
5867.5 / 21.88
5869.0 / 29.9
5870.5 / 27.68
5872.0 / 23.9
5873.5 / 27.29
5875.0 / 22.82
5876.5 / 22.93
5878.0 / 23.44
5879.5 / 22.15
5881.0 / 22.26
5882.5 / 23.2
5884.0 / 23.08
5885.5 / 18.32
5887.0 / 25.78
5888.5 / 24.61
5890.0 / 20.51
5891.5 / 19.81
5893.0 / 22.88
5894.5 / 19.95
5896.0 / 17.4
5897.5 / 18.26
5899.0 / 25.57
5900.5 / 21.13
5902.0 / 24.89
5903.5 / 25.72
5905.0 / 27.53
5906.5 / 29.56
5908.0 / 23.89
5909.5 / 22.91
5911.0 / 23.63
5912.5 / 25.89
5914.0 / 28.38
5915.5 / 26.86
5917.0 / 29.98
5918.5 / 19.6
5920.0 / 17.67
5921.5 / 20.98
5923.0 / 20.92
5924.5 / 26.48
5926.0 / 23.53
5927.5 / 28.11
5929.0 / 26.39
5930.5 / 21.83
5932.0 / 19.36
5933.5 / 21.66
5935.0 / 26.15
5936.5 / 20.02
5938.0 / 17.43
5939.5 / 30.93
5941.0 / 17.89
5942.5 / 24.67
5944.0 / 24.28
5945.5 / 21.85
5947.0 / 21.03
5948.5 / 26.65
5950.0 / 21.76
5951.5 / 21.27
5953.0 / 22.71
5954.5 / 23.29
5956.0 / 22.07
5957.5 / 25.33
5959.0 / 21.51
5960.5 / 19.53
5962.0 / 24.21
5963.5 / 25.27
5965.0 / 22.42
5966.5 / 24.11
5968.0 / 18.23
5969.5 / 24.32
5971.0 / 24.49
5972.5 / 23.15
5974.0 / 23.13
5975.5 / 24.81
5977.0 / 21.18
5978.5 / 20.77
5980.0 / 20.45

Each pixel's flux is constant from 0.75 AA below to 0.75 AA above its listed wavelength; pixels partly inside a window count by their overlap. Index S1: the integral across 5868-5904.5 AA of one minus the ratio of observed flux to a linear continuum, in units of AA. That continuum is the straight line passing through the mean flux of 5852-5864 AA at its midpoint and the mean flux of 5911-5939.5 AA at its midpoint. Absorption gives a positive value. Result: 0.9 AA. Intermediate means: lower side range 23.7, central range 23.1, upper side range 23.6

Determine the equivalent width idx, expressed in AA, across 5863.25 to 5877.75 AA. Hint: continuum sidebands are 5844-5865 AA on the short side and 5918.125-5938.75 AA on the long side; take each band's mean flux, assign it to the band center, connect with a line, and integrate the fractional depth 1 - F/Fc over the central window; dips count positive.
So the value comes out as -0.5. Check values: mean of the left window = 23.9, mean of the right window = 22.2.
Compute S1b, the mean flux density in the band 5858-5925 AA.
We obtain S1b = 23.4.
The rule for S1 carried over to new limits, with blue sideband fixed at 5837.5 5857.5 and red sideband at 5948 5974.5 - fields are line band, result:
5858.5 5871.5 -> 0.7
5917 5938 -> 1.0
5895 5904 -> 0.9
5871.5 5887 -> 1.1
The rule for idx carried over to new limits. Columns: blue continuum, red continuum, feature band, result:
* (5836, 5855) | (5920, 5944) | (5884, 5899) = 1.9 AA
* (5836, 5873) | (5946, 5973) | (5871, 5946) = 1.6 AA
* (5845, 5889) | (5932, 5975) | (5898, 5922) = -1.3 AA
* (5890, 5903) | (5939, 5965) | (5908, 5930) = -2.3 AA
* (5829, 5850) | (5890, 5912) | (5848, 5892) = 1.4 AA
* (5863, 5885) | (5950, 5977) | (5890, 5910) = 0.5 AA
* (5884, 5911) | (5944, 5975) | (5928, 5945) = 0.0 AA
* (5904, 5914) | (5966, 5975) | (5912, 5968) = 2.6 AA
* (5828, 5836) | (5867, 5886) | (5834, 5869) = 0.7 AA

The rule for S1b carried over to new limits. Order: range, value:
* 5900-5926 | 24.5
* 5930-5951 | 22.5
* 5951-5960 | 22.6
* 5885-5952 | 23.2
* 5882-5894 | 22.2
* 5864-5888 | 23.8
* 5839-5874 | 24.8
